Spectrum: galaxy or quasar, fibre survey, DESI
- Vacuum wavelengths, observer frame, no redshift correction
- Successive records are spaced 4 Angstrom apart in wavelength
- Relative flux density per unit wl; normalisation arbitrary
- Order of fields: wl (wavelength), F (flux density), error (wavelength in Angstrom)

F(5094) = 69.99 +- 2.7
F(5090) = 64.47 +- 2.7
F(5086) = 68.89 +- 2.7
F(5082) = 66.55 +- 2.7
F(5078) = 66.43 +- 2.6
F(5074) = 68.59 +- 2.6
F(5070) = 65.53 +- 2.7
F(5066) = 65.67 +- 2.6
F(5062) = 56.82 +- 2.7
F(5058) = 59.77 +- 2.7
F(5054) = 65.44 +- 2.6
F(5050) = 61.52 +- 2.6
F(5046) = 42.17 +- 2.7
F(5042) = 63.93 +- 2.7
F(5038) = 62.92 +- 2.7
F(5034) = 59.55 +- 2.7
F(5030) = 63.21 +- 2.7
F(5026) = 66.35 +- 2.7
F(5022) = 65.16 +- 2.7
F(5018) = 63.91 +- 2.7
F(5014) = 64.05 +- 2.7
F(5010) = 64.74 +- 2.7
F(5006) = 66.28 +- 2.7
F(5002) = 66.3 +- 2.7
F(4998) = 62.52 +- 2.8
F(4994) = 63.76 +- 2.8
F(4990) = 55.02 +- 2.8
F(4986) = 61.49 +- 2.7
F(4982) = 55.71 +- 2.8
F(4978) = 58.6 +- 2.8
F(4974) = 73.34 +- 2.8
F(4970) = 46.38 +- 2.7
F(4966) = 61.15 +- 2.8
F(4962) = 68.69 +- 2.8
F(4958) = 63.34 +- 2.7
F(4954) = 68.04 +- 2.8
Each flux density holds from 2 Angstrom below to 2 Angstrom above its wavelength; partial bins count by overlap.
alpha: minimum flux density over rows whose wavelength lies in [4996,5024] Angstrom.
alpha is 62.52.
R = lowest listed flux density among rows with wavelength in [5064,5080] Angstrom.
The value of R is 65.53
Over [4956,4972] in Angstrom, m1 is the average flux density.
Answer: 59.9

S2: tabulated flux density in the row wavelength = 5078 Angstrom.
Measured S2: 66.43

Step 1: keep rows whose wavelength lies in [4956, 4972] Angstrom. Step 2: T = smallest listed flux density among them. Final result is 46.38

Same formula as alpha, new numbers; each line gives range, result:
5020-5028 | 65.16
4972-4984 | 55.71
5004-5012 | 64.74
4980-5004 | 55.02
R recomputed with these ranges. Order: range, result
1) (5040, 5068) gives 42.17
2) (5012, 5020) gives 63.91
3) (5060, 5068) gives 56.82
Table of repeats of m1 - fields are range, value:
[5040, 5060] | 58.6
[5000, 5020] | 65.1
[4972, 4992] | 60.8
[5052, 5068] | 61.9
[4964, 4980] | 59.9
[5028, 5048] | 58.4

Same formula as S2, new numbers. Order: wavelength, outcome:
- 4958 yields 63.34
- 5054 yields 65.44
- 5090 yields 64.47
